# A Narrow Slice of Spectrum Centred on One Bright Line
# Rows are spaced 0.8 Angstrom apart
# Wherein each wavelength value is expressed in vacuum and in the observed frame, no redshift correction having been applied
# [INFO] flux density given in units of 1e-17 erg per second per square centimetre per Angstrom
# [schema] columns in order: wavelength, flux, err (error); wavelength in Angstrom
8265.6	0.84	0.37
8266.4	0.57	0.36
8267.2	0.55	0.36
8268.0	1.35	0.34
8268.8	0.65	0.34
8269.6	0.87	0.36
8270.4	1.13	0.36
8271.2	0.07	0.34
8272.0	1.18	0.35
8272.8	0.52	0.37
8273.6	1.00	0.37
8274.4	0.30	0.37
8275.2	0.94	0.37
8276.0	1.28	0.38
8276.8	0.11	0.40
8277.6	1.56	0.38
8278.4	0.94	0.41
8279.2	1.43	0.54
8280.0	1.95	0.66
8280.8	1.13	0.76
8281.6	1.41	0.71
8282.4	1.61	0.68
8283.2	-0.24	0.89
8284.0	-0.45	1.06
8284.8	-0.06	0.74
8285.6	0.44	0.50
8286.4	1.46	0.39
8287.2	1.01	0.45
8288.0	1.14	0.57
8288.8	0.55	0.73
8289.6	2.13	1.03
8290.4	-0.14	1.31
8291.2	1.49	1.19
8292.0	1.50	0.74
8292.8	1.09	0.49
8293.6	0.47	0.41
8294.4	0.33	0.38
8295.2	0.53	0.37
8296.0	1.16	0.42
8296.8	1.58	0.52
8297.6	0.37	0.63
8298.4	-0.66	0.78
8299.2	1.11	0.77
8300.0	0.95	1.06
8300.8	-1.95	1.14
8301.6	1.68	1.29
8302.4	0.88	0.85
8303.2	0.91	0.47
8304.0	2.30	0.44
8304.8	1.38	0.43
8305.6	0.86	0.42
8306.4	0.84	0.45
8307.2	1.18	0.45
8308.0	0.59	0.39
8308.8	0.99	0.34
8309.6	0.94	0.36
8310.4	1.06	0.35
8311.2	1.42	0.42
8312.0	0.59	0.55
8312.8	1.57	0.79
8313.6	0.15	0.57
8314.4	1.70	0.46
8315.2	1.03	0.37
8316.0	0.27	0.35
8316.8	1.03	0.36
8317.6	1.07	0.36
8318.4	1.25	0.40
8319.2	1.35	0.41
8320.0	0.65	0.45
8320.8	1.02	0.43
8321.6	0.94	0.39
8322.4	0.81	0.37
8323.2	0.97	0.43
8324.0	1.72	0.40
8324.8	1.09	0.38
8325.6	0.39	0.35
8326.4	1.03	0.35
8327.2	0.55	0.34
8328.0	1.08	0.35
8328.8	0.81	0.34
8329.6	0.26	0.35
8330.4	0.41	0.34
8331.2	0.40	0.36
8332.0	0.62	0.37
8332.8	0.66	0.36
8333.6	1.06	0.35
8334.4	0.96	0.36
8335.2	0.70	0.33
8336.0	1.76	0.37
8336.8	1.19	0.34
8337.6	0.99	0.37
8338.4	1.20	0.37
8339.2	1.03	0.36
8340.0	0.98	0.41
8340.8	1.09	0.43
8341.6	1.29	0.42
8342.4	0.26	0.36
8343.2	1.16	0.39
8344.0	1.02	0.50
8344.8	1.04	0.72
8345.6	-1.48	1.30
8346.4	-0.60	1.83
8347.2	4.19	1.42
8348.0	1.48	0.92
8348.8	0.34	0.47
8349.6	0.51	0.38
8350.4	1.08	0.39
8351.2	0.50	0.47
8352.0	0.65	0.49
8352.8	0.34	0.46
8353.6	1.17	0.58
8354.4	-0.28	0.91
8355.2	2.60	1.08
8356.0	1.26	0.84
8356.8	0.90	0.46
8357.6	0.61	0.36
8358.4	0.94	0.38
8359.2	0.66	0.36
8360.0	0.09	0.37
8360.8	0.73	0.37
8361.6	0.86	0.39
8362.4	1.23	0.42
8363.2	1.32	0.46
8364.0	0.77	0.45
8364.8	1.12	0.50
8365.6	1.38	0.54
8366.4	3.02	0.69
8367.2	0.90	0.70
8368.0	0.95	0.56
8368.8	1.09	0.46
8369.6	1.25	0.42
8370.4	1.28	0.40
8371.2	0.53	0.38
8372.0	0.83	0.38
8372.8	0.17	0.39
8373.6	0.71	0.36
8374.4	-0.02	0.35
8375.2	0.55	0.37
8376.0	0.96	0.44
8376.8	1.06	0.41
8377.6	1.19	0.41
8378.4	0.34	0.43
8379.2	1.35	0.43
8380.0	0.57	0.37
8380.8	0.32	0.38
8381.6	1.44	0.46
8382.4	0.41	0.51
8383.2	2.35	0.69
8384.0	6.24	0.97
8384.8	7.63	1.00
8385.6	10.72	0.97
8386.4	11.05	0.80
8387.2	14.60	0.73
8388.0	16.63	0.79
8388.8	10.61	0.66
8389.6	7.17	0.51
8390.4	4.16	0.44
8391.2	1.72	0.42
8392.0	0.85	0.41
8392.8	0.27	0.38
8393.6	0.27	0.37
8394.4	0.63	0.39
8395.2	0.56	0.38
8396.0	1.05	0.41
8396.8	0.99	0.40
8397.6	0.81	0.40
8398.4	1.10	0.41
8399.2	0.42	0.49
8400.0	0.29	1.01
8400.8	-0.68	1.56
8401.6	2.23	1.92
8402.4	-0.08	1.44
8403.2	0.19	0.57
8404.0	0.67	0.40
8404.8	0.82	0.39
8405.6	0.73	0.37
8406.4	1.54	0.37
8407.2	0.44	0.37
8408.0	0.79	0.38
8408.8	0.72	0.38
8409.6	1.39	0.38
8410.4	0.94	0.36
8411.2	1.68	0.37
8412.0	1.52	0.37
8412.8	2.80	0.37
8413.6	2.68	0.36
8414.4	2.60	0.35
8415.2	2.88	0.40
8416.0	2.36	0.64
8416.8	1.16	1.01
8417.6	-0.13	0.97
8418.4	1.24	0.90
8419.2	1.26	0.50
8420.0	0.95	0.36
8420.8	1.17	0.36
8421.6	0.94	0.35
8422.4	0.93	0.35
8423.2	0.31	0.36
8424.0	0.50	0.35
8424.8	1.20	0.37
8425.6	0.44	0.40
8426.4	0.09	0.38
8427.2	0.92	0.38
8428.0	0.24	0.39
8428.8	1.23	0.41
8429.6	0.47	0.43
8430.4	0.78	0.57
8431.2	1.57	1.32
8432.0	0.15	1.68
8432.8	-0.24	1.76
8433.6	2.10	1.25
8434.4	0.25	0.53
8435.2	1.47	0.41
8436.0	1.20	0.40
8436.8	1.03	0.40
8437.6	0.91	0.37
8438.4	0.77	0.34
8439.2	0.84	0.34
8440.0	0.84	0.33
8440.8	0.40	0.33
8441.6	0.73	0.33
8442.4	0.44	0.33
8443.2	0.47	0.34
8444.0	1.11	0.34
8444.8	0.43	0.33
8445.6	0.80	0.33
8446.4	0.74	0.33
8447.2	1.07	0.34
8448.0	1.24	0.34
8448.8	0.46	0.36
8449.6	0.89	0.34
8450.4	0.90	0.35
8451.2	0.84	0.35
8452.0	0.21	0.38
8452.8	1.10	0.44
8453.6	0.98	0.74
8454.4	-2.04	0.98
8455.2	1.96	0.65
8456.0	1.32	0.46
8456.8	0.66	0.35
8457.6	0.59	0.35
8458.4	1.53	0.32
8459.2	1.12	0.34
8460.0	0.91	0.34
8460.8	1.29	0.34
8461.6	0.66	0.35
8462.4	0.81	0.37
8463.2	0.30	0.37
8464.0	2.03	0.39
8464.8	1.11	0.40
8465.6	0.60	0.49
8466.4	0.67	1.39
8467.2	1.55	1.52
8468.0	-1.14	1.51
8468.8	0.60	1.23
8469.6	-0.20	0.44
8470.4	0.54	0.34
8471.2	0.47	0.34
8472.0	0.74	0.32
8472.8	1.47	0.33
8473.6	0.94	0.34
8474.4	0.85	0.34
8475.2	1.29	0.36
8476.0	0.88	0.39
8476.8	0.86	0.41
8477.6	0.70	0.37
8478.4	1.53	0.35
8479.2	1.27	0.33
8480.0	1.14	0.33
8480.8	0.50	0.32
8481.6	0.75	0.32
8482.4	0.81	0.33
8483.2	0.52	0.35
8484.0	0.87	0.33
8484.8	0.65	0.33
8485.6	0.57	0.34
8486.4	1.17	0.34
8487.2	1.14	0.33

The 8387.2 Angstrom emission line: Halpha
